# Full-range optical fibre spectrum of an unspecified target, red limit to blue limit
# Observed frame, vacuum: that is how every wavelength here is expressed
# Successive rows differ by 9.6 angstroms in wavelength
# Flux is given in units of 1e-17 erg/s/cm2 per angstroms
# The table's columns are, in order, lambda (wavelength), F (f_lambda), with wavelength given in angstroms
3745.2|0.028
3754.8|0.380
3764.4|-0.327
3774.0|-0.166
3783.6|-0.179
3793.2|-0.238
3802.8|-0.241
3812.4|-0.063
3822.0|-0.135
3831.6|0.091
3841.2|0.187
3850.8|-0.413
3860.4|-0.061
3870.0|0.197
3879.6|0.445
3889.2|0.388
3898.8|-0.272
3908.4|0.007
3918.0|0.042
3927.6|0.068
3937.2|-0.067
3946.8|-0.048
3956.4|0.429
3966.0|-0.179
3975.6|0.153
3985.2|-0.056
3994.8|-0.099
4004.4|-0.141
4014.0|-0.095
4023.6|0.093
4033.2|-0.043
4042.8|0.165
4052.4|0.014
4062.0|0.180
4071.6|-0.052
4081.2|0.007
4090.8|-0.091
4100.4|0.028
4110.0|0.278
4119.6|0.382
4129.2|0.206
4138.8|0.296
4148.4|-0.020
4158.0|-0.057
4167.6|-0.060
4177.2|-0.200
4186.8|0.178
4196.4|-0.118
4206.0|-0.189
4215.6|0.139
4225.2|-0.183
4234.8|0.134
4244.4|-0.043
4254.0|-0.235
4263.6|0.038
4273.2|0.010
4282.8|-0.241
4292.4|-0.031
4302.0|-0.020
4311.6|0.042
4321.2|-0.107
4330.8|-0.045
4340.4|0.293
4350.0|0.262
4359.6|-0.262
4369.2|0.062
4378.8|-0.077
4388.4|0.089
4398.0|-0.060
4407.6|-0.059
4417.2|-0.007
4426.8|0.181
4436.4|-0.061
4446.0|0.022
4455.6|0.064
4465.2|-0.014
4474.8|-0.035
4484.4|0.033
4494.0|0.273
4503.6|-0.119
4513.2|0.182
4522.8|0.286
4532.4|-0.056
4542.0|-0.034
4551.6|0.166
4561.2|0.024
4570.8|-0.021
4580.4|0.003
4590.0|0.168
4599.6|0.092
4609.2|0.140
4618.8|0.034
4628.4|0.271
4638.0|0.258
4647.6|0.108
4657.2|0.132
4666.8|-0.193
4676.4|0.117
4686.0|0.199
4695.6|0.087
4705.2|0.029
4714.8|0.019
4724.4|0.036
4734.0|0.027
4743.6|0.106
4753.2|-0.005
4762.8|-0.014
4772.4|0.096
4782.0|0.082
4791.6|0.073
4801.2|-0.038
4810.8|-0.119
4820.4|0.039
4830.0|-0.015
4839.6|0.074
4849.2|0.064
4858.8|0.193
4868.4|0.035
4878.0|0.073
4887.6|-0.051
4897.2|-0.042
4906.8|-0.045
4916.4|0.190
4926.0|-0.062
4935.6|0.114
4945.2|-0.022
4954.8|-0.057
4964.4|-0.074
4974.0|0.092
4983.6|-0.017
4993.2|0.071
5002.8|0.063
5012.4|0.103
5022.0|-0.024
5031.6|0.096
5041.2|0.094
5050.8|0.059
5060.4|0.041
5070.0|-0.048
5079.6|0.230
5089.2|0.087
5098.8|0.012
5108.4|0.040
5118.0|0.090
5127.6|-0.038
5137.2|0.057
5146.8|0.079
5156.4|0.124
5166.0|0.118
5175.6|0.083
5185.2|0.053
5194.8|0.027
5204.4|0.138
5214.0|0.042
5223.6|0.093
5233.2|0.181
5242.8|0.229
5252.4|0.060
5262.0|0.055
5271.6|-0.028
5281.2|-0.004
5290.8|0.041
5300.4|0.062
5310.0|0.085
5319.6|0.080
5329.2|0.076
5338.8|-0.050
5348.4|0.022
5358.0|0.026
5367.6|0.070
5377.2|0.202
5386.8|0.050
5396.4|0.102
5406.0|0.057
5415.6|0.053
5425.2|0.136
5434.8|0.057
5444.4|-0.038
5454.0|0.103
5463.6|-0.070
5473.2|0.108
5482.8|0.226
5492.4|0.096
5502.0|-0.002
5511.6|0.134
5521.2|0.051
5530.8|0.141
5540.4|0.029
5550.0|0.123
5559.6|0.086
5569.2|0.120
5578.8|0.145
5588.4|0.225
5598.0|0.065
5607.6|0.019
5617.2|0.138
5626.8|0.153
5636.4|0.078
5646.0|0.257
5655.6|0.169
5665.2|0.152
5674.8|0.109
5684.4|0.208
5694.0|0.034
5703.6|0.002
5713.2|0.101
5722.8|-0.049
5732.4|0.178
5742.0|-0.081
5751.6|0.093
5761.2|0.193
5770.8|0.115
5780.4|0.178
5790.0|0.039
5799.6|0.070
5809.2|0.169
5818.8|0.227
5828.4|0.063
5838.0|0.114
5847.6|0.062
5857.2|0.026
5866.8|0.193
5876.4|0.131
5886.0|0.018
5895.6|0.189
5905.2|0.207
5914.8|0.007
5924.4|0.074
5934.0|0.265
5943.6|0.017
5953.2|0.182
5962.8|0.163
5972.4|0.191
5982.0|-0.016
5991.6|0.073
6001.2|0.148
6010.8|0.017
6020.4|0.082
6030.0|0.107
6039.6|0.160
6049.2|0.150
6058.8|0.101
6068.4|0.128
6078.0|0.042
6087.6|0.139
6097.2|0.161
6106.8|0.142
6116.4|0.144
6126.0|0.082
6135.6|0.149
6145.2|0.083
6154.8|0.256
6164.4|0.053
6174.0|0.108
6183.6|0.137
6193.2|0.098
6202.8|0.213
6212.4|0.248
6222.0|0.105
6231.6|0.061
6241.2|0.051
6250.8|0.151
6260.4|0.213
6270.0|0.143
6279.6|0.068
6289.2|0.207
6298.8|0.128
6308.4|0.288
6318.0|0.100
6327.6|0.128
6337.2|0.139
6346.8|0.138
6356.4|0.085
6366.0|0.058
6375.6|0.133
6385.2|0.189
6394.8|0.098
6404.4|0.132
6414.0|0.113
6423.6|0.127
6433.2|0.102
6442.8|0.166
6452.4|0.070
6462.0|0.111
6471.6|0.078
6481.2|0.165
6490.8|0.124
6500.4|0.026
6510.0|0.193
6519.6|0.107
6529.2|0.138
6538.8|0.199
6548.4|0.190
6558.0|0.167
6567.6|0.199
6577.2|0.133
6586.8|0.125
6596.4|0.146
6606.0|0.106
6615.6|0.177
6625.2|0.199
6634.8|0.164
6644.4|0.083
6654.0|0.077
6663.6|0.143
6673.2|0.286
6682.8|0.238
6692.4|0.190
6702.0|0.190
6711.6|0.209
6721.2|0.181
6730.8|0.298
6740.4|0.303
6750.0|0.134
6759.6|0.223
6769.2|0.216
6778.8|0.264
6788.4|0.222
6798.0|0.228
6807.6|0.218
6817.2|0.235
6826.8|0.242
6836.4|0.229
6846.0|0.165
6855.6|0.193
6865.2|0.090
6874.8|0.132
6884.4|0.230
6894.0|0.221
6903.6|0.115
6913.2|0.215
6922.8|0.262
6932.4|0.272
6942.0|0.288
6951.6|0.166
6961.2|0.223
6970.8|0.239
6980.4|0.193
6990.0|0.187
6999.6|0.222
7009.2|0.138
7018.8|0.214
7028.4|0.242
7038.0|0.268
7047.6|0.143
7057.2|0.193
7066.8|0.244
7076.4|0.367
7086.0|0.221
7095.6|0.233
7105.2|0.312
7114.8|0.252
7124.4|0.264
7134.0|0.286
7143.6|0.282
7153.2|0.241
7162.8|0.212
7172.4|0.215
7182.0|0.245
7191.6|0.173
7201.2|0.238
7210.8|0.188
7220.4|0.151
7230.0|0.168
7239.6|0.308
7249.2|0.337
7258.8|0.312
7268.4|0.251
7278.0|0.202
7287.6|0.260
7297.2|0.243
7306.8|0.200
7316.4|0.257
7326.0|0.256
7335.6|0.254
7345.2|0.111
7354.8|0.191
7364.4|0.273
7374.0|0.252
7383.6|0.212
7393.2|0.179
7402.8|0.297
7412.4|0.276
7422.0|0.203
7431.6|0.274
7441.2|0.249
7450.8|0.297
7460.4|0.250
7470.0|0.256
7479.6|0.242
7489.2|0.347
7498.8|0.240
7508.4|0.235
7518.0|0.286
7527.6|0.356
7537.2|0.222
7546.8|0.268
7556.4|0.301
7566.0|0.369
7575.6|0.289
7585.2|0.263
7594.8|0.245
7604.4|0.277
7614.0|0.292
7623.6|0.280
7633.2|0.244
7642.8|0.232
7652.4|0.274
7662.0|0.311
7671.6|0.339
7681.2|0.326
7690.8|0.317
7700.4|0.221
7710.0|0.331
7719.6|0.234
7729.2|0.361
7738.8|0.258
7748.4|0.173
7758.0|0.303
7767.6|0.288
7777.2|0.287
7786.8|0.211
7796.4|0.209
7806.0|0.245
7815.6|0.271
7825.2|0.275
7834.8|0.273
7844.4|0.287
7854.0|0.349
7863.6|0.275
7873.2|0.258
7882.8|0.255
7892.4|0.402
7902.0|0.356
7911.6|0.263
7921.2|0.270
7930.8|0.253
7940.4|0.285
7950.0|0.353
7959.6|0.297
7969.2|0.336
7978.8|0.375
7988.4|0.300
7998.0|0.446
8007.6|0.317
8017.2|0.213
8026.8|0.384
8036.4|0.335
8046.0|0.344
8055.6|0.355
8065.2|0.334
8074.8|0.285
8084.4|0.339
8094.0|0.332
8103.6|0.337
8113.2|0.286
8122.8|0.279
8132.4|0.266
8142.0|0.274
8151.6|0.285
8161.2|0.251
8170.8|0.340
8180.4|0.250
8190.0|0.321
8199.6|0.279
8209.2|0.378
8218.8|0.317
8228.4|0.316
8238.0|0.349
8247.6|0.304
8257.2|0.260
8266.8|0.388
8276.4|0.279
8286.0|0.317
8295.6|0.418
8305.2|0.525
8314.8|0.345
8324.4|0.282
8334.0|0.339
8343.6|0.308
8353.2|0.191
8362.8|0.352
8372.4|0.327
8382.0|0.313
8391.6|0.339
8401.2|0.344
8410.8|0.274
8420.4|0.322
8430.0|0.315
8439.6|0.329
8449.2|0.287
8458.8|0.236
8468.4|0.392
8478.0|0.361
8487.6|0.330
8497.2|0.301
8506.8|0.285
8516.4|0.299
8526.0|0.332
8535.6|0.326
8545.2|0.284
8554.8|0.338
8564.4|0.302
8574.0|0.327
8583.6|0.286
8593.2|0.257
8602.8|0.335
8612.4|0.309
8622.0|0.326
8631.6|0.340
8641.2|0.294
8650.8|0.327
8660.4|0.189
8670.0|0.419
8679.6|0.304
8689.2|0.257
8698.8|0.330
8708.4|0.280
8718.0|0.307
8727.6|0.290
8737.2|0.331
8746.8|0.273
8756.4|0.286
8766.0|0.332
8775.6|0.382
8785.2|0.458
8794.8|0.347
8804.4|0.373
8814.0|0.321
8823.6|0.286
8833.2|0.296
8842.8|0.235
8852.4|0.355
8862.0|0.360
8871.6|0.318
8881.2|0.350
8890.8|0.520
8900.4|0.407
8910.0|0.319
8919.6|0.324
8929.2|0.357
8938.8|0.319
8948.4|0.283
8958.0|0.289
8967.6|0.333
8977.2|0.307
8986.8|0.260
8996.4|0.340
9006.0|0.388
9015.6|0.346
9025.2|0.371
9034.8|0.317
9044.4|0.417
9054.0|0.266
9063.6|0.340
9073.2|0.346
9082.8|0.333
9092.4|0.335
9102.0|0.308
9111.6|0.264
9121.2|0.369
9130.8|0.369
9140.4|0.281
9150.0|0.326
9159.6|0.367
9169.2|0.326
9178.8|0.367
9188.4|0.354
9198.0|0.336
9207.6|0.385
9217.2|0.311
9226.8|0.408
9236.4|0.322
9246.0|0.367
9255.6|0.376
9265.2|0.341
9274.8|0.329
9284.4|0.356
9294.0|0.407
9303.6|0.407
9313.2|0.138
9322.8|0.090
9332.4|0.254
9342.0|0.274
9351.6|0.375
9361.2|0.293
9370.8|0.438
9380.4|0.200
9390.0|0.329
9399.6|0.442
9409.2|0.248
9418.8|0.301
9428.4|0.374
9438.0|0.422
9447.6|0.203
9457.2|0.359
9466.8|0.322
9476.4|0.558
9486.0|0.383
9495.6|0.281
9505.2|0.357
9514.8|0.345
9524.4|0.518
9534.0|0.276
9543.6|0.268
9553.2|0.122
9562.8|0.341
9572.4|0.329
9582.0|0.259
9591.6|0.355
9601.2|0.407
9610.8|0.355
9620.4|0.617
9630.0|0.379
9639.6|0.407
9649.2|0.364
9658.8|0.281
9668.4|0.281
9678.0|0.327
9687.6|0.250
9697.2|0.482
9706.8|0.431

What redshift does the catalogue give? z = 0.68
